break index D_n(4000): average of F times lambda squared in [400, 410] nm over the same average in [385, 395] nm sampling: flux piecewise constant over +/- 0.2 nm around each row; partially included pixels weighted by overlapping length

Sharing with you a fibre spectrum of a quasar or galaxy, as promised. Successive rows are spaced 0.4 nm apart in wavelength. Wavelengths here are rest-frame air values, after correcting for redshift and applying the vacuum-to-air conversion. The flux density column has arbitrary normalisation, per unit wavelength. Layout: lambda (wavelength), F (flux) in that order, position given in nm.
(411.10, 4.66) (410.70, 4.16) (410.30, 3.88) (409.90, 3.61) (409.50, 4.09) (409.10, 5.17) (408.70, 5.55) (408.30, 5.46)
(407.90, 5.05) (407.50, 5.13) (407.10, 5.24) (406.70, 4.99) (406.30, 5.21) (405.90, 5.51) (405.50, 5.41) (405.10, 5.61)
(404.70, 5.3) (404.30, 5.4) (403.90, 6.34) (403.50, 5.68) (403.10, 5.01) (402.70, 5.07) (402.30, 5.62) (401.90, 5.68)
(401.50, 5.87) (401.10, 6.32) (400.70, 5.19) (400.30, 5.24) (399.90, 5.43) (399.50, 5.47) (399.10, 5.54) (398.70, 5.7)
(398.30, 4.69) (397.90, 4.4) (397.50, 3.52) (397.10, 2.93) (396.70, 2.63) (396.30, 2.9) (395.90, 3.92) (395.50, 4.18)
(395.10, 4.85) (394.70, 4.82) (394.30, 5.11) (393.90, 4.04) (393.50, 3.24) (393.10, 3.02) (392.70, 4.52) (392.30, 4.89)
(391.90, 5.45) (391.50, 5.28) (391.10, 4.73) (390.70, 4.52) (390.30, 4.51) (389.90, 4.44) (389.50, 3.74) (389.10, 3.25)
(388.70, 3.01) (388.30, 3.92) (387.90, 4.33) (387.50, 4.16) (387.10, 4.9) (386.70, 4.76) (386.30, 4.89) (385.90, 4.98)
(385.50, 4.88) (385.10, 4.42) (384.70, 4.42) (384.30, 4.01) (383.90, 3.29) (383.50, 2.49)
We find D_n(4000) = 1.3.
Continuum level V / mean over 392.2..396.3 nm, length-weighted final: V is 4.18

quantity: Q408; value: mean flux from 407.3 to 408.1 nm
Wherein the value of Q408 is 5.09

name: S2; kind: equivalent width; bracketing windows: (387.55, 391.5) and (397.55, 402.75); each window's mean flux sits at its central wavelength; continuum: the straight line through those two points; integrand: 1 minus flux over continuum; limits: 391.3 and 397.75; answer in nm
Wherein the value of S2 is 0.80 nm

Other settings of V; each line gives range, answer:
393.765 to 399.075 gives 4.18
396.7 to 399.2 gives 4.27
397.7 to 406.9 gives 5.42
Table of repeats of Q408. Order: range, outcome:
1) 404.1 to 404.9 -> 5.35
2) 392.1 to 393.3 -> 4.14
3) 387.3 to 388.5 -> 4.14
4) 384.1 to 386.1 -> 4.54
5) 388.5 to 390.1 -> 3.61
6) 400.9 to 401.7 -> 6.1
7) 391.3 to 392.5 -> 5.21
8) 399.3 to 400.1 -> 5.45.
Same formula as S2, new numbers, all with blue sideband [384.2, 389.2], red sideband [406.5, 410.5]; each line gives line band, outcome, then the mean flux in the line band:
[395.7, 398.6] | 0.586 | 3.64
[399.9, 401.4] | -0.304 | 5.58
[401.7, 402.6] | -0.175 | 5.59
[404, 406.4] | -0.360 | 5.45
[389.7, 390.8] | -0.020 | 4.49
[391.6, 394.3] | 0.100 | 4.3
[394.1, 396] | -0.040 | 4.61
